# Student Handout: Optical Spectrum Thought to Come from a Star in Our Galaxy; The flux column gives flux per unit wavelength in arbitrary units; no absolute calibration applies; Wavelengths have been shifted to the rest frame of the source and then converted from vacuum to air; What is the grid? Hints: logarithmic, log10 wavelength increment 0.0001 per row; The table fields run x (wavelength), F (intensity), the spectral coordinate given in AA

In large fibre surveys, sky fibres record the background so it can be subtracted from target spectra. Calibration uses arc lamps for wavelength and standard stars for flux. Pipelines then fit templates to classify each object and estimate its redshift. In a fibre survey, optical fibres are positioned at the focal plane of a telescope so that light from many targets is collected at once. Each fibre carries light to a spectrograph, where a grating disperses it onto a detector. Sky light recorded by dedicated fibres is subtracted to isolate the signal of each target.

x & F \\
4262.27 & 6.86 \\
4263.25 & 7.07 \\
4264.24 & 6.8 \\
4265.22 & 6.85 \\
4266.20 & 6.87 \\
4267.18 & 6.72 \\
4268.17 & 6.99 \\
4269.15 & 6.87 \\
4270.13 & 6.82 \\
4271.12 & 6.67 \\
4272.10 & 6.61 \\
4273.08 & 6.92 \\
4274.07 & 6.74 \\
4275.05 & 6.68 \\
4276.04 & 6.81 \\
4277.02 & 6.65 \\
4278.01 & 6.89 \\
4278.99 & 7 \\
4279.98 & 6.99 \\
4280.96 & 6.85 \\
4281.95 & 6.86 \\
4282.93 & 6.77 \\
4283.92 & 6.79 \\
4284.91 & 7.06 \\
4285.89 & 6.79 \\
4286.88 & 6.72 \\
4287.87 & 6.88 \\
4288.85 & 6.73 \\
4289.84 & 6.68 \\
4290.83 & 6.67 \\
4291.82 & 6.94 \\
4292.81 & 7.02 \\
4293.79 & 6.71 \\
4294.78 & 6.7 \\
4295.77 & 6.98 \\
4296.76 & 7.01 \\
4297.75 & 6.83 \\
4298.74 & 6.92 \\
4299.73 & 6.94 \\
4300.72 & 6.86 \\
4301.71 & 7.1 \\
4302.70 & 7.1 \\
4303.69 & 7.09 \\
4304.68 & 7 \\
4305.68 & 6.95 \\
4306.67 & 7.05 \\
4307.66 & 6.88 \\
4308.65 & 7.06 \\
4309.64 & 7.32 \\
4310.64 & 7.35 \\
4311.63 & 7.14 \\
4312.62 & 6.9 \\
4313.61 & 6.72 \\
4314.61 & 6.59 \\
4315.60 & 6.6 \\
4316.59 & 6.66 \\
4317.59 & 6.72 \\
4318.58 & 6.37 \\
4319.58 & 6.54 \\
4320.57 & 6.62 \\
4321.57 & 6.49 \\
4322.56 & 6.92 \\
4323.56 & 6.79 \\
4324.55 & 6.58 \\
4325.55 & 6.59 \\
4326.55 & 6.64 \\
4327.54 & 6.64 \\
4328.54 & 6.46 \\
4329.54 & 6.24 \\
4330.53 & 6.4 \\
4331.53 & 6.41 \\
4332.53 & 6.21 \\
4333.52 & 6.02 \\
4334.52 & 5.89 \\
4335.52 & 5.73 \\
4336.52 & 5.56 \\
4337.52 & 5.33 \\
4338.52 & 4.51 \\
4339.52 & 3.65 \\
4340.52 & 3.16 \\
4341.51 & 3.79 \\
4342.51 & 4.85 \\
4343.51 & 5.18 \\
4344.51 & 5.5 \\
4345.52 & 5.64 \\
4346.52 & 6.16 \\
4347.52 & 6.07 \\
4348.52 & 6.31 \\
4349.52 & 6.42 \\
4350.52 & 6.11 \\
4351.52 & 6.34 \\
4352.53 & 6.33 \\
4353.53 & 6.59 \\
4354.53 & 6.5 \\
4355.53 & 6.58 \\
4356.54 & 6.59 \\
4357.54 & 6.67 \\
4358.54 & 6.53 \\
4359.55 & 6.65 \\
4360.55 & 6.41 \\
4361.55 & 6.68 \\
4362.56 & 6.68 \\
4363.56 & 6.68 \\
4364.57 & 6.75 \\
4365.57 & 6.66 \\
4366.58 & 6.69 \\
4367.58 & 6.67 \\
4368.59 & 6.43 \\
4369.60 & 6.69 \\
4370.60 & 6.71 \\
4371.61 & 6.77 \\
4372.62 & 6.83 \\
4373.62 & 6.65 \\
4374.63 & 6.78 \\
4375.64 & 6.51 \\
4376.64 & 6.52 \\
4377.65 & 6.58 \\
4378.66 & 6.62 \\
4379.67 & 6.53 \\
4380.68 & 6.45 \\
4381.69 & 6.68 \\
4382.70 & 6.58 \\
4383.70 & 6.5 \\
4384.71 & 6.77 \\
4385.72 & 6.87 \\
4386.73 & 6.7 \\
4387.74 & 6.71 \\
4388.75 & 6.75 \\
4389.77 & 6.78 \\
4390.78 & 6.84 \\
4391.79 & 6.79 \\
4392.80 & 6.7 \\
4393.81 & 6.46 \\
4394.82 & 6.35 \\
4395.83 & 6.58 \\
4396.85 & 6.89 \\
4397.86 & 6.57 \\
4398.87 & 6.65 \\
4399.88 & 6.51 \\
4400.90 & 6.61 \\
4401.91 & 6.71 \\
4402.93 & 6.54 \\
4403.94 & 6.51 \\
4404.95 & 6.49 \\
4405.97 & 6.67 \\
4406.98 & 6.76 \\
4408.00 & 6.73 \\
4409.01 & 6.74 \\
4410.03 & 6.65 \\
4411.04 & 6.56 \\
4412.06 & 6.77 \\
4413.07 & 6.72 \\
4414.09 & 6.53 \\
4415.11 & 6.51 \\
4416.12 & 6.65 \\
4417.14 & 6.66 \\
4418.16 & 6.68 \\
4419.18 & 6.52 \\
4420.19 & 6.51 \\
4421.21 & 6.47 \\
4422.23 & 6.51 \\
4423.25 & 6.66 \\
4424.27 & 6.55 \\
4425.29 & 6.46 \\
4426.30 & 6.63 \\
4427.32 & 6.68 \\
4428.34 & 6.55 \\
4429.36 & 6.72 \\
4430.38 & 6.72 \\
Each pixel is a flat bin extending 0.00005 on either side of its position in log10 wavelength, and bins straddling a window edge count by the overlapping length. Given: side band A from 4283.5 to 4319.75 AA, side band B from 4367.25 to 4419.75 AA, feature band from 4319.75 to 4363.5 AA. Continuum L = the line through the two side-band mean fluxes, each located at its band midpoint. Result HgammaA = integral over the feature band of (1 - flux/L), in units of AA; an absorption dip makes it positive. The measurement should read 4.72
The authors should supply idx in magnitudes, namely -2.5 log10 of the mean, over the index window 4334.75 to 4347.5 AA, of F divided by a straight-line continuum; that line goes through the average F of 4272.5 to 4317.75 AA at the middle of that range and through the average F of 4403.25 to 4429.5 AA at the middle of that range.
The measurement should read 0.33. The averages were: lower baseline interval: 6.88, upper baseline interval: 6.61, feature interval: 4.98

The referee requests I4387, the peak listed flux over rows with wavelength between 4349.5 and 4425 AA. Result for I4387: 6.89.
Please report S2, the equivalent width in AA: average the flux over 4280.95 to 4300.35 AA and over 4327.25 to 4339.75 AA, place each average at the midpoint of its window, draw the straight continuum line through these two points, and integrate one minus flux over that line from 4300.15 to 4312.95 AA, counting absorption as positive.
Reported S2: -1.2 AA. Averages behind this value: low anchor 6.84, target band 7.06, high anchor 5.8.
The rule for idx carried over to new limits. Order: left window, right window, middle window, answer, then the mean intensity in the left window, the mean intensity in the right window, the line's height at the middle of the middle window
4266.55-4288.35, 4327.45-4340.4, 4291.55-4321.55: -0.11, 6.82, 5.67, 6.23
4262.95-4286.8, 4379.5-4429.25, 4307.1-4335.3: 0.02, 6.83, 6.63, 6.76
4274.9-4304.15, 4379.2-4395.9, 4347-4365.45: 0.04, 6.87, 6.65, 6.72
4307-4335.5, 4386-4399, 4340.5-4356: 0.15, 6.62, 6.68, 6.64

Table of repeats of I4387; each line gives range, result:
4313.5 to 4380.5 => 6.92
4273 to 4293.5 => 7.06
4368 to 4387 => 6.87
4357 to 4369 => 6.75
